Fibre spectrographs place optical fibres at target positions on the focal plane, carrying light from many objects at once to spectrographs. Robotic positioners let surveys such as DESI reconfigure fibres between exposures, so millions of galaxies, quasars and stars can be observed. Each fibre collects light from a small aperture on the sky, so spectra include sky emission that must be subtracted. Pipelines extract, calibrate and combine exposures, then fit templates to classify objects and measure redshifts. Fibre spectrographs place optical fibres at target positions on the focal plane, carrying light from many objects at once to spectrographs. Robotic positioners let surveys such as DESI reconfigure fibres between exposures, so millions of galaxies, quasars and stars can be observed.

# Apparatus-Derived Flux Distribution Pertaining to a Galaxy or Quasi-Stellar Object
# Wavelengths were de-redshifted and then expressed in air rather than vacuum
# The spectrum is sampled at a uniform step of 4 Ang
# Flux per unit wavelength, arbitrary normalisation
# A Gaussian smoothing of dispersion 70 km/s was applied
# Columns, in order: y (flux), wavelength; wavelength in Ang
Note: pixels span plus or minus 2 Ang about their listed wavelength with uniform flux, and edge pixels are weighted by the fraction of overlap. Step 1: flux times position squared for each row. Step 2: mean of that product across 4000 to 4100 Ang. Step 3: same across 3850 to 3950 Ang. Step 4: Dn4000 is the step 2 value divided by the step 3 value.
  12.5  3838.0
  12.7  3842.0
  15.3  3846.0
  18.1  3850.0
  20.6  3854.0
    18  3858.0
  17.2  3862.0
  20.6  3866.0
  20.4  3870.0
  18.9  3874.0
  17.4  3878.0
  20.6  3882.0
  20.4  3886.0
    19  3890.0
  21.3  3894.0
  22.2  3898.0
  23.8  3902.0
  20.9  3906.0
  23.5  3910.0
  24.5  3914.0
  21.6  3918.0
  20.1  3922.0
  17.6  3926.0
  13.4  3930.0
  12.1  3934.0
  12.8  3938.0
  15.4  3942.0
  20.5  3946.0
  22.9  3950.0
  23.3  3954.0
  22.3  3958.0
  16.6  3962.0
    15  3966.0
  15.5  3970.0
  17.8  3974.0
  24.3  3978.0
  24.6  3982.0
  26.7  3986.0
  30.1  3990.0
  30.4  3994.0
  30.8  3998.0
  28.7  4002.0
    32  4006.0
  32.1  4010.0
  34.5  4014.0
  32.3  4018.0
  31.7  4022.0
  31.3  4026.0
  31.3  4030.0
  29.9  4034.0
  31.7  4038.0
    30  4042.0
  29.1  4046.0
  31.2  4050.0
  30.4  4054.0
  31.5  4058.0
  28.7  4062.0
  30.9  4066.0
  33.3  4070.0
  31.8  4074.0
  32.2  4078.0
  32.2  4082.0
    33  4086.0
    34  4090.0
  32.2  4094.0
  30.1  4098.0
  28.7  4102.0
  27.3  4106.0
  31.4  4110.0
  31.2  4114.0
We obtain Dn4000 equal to 1.8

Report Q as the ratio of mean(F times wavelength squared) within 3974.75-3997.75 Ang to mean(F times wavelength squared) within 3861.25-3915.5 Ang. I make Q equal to 1.4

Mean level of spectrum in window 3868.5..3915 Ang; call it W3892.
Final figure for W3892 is 21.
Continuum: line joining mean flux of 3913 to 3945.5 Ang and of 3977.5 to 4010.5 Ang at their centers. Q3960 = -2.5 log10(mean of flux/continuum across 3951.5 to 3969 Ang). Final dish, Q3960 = 0.18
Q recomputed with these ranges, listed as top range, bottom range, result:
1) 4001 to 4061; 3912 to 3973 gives 1.79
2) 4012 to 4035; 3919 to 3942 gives 2.16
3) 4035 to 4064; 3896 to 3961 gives 1.63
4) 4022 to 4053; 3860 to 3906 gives 1.64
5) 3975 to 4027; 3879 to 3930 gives 1.49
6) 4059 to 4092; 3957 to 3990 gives 1.61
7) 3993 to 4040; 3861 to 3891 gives 1.74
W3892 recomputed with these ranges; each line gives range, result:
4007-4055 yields 31.3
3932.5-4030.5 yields 24.6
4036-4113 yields 31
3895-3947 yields 19.1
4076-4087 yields 32.4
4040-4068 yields 30.3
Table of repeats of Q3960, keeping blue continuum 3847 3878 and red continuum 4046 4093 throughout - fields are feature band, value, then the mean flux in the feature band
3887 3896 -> 0.026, 20.2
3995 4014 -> -0.133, 31.3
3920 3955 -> 0.329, 17.4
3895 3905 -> -0.071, 22.6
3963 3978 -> 0.429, 17.2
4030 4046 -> -0.027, 30.4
